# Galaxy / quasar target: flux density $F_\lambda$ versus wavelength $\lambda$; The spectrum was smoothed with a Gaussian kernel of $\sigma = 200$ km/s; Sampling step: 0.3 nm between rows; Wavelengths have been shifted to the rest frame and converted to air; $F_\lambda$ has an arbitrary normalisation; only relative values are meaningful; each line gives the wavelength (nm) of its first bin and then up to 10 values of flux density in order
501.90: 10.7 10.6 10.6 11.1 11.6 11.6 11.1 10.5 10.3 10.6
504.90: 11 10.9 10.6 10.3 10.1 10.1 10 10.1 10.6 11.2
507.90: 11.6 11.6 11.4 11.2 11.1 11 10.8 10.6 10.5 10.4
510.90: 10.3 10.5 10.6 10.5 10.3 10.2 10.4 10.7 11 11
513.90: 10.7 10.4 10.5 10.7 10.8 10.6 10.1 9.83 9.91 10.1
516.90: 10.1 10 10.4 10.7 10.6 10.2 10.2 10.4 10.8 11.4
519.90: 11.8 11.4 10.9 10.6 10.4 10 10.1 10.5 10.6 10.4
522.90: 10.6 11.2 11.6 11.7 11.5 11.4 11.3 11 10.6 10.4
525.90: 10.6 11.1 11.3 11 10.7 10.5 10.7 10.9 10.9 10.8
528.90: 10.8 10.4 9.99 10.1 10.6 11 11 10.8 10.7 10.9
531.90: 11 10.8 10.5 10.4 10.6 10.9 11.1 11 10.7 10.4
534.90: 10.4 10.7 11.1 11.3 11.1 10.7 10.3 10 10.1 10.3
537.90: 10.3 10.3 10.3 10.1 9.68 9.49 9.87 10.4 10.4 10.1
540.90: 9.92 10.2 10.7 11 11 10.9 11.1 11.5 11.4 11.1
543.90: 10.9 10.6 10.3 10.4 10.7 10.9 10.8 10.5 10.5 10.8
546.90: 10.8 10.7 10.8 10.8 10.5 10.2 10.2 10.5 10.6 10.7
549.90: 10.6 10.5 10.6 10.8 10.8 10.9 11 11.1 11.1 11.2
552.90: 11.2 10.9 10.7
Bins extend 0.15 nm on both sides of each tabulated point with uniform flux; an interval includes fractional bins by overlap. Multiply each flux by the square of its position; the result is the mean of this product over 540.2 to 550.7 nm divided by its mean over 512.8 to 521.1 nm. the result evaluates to 1.1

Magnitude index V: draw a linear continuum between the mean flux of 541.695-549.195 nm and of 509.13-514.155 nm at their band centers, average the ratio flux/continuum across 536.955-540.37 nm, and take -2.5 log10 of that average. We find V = 0.065 mag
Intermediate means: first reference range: 10.6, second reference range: 10.8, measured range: 10.1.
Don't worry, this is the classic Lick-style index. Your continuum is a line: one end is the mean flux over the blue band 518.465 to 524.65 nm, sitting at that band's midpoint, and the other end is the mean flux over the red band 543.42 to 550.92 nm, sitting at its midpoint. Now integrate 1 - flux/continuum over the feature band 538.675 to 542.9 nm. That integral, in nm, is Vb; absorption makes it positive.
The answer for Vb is 0.131 nm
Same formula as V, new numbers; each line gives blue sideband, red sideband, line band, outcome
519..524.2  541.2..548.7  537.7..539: 0.059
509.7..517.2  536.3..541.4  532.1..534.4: -0.056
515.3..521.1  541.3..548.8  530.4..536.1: -0.015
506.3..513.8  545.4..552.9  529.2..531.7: 0.010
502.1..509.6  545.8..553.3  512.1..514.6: 0.022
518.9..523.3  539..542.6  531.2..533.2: -0.020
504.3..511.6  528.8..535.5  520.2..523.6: 0.004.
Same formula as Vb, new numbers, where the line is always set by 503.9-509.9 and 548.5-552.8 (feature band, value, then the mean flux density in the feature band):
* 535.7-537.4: 0.028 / 10.6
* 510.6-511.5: 0.027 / 10.4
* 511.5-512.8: 0.045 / 10.4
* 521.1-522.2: 0.052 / 10.2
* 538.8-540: 0.104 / 9.82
